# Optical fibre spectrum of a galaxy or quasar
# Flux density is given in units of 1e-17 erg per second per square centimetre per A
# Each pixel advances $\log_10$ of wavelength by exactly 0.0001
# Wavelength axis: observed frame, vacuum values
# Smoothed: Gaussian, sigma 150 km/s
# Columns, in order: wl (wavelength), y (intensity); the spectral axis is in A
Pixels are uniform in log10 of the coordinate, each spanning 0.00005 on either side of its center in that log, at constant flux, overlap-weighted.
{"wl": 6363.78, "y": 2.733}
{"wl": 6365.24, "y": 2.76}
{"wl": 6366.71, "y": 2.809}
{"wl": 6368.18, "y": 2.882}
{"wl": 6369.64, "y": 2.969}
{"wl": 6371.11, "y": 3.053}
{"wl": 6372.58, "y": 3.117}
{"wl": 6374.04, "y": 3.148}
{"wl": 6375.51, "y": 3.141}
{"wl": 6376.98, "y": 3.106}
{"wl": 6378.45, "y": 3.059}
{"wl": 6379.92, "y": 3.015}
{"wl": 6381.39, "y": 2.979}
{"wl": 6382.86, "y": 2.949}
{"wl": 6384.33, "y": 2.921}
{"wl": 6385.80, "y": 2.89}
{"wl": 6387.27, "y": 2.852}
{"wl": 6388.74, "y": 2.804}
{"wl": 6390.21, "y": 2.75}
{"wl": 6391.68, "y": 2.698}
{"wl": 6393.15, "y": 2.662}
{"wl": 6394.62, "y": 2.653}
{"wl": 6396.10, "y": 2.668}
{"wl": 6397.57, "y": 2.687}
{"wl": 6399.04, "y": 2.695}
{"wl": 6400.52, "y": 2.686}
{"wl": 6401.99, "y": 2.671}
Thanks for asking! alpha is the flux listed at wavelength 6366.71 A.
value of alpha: 2.809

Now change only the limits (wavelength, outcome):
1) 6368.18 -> 2.882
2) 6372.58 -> 3.117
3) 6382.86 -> 2.949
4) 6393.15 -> 2.662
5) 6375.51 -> 3.141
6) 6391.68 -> 2.698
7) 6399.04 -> 2.695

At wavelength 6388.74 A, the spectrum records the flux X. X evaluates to 2.804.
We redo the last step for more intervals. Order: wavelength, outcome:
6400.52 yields 2.686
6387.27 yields 2.852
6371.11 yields 3.053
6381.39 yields 2.979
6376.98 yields 3.106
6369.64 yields 2.969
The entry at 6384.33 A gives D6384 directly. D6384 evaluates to 2.921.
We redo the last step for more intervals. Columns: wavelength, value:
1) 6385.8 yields 2.89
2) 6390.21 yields 2.75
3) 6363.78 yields 2.733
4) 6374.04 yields 3.148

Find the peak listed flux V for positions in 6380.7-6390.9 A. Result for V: 2.979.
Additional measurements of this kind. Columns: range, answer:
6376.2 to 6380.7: 3.106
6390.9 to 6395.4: 2.698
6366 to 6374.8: 3.148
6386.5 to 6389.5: 2.852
